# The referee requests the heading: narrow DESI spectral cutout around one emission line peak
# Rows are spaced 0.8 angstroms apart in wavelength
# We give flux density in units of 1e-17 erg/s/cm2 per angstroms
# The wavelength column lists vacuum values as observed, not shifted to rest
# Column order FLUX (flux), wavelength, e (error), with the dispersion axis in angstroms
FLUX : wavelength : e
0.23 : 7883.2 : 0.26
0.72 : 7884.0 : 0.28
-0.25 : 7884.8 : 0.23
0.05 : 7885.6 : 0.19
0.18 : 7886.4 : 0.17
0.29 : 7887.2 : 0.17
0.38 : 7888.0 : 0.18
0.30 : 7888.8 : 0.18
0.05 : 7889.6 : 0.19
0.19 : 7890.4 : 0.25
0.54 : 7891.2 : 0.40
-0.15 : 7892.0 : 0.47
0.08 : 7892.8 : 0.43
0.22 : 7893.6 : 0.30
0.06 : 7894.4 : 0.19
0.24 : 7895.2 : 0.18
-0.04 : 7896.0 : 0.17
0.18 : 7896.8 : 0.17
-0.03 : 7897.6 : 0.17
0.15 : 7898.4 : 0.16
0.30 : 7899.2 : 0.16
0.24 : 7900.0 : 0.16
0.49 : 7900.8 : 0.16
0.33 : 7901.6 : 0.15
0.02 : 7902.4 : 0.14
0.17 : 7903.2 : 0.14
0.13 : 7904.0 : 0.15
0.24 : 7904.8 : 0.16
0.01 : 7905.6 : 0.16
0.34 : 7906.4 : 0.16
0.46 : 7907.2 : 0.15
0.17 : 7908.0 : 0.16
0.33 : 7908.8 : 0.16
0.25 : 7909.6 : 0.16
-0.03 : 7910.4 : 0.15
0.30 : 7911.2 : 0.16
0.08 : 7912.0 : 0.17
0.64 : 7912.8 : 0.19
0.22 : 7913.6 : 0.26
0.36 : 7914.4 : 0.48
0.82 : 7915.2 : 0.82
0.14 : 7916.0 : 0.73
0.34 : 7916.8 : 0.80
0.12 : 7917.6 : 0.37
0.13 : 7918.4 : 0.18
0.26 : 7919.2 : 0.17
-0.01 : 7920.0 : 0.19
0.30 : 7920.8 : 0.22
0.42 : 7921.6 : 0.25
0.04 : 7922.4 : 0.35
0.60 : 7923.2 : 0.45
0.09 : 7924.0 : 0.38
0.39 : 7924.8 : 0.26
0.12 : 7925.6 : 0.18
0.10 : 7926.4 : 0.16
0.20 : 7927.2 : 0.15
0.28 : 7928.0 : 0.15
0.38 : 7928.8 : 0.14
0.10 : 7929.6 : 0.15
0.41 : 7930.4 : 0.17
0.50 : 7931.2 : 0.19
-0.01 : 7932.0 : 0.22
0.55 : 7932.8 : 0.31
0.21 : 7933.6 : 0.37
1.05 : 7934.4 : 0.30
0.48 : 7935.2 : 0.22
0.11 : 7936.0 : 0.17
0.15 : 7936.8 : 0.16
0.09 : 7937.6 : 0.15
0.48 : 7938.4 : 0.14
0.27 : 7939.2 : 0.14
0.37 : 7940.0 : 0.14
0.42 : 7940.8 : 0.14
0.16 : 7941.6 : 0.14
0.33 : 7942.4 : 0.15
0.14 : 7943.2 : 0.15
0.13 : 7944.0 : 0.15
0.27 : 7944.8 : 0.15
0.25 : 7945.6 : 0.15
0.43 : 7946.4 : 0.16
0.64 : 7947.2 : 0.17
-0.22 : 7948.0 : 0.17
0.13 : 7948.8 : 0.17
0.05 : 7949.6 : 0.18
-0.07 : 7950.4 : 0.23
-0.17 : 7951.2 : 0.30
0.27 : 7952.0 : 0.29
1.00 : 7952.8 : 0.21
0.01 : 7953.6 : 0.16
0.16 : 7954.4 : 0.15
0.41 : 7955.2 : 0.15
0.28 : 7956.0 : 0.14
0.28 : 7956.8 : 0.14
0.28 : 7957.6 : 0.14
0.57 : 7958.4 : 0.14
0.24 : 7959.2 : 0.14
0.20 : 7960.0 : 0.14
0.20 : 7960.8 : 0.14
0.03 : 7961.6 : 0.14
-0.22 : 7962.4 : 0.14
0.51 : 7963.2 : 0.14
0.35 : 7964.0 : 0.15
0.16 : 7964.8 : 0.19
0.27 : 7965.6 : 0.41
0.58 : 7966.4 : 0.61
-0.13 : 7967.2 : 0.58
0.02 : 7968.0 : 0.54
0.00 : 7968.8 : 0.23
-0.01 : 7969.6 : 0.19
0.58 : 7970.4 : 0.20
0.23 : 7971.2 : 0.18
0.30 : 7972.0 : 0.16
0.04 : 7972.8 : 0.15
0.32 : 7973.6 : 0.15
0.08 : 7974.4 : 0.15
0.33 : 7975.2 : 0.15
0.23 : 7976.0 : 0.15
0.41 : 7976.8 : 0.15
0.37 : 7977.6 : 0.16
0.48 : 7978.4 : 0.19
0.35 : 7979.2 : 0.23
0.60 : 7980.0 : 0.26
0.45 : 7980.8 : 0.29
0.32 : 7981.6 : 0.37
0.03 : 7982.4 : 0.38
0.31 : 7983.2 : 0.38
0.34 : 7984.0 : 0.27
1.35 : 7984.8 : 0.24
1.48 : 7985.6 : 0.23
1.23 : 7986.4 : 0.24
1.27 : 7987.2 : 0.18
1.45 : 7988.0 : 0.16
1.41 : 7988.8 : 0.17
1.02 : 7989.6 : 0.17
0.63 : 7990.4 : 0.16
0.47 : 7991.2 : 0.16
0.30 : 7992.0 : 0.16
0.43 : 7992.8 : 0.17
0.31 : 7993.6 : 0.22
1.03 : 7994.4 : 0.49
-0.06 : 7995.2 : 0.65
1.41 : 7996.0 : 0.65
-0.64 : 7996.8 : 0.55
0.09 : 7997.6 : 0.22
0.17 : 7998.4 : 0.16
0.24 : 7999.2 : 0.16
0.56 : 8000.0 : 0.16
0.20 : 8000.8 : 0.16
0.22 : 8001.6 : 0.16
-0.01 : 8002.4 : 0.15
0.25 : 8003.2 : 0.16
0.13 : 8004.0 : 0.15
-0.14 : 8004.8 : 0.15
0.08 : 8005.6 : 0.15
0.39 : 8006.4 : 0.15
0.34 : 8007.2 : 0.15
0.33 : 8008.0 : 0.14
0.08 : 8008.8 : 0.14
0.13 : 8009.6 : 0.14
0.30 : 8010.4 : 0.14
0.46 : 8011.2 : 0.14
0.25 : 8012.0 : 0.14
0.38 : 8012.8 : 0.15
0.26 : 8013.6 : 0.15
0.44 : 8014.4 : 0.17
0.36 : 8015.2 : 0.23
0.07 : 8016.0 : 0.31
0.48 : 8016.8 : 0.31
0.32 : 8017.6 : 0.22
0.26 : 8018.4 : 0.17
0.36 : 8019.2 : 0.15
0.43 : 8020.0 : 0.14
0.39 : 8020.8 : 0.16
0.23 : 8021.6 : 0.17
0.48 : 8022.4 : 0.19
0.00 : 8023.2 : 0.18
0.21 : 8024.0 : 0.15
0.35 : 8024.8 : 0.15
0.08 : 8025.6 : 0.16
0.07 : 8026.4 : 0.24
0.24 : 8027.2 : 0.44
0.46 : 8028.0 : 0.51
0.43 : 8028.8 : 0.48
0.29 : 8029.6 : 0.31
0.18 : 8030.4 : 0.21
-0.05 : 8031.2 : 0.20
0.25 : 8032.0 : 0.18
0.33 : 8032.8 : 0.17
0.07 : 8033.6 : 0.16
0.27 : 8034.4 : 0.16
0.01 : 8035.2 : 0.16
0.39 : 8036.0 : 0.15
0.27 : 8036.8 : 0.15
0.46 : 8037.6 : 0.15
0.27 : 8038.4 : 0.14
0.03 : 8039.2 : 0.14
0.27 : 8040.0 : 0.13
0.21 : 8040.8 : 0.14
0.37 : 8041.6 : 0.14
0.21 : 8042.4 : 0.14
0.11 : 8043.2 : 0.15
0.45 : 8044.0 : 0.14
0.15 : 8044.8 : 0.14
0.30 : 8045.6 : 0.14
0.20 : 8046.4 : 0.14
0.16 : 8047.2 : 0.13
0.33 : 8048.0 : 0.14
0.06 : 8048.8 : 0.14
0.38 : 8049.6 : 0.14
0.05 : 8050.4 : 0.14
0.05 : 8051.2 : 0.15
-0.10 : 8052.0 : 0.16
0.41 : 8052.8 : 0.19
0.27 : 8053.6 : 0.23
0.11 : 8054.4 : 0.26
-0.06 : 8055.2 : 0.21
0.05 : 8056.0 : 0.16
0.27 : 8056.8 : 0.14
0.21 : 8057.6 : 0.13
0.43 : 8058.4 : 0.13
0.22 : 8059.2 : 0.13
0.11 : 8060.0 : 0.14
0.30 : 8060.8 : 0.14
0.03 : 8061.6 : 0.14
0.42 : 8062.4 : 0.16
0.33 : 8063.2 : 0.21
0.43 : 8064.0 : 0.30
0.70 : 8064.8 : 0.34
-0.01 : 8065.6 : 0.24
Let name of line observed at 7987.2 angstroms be H-gamma 4340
